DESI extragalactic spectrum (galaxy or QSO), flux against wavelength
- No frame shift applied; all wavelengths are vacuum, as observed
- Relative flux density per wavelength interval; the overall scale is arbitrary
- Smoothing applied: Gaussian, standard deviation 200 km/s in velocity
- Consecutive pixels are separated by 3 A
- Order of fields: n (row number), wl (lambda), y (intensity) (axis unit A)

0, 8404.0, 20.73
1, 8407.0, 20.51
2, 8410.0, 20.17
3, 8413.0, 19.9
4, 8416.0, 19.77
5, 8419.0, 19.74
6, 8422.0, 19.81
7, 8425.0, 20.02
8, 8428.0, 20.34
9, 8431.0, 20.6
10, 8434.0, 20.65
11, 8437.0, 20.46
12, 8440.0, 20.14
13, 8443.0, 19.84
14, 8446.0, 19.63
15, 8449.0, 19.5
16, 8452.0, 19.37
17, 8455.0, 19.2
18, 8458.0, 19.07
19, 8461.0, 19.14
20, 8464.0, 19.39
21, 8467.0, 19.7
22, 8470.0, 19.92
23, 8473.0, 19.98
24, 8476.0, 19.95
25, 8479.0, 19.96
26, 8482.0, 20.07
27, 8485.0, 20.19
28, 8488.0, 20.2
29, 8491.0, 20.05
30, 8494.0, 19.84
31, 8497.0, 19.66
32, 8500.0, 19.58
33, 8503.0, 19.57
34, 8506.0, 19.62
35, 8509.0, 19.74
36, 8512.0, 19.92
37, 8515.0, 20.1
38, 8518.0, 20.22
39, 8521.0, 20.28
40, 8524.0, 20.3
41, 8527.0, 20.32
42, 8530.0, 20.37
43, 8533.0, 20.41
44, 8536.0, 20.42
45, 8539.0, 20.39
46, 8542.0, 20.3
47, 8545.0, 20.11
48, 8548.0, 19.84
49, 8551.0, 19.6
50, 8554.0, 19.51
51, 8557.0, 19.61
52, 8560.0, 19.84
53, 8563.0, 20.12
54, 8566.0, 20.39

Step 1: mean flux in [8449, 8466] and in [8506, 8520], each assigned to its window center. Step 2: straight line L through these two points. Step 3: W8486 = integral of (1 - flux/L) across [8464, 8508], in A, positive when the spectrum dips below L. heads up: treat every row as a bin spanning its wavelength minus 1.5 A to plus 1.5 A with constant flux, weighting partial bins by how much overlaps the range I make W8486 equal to -0.5 A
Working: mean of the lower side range 19.3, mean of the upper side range 20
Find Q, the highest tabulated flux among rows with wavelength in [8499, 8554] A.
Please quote 20.42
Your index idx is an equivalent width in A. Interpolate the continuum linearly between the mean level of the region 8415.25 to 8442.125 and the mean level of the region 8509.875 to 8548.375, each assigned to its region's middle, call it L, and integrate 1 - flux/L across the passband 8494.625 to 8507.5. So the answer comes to 0.4 A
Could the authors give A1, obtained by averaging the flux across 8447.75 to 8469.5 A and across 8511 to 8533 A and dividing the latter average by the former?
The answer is 1.05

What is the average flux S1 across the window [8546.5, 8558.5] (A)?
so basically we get 19.6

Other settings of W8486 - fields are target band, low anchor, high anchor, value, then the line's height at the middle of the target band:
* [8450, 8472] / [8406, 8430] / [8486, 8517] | 0.6 A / 19.9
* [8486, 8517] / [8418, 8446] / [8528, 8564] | 0.4 A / 20.1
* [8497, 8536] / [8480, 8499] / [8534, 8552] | 0.1 A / 20.1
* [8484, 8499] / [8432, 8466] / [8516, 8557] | 0.0 A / 19.9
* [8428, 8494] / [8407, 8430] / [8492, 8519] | 0.1 A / 19.9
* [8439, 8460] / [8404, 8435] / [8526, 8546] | 0.7 A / 20.2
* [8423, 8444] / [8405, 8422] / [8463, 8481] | -0.4 A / 20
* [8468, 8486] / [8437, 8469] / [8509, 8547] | -0.2 A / 19.8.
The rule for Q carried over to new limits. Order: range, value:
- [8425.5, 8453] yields 20.65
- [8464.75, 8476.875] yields 19.98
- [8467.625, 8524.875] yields 20.3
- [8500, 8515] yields 20.1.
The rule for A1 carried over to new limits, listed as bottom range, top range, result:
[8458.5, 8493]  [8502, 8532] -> 1.01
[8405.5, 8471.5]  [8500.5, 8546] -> 1.01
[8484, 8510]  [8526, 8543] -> 1.03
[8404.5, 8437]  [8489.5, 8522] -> 0.98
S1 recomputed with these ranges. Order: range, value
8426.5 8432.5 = 20.5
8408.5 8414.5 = 20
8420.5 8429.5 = 20.1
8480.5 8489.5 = 20.2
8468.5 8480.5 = 20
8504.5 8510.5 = 19.7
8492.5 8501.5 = 19.7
